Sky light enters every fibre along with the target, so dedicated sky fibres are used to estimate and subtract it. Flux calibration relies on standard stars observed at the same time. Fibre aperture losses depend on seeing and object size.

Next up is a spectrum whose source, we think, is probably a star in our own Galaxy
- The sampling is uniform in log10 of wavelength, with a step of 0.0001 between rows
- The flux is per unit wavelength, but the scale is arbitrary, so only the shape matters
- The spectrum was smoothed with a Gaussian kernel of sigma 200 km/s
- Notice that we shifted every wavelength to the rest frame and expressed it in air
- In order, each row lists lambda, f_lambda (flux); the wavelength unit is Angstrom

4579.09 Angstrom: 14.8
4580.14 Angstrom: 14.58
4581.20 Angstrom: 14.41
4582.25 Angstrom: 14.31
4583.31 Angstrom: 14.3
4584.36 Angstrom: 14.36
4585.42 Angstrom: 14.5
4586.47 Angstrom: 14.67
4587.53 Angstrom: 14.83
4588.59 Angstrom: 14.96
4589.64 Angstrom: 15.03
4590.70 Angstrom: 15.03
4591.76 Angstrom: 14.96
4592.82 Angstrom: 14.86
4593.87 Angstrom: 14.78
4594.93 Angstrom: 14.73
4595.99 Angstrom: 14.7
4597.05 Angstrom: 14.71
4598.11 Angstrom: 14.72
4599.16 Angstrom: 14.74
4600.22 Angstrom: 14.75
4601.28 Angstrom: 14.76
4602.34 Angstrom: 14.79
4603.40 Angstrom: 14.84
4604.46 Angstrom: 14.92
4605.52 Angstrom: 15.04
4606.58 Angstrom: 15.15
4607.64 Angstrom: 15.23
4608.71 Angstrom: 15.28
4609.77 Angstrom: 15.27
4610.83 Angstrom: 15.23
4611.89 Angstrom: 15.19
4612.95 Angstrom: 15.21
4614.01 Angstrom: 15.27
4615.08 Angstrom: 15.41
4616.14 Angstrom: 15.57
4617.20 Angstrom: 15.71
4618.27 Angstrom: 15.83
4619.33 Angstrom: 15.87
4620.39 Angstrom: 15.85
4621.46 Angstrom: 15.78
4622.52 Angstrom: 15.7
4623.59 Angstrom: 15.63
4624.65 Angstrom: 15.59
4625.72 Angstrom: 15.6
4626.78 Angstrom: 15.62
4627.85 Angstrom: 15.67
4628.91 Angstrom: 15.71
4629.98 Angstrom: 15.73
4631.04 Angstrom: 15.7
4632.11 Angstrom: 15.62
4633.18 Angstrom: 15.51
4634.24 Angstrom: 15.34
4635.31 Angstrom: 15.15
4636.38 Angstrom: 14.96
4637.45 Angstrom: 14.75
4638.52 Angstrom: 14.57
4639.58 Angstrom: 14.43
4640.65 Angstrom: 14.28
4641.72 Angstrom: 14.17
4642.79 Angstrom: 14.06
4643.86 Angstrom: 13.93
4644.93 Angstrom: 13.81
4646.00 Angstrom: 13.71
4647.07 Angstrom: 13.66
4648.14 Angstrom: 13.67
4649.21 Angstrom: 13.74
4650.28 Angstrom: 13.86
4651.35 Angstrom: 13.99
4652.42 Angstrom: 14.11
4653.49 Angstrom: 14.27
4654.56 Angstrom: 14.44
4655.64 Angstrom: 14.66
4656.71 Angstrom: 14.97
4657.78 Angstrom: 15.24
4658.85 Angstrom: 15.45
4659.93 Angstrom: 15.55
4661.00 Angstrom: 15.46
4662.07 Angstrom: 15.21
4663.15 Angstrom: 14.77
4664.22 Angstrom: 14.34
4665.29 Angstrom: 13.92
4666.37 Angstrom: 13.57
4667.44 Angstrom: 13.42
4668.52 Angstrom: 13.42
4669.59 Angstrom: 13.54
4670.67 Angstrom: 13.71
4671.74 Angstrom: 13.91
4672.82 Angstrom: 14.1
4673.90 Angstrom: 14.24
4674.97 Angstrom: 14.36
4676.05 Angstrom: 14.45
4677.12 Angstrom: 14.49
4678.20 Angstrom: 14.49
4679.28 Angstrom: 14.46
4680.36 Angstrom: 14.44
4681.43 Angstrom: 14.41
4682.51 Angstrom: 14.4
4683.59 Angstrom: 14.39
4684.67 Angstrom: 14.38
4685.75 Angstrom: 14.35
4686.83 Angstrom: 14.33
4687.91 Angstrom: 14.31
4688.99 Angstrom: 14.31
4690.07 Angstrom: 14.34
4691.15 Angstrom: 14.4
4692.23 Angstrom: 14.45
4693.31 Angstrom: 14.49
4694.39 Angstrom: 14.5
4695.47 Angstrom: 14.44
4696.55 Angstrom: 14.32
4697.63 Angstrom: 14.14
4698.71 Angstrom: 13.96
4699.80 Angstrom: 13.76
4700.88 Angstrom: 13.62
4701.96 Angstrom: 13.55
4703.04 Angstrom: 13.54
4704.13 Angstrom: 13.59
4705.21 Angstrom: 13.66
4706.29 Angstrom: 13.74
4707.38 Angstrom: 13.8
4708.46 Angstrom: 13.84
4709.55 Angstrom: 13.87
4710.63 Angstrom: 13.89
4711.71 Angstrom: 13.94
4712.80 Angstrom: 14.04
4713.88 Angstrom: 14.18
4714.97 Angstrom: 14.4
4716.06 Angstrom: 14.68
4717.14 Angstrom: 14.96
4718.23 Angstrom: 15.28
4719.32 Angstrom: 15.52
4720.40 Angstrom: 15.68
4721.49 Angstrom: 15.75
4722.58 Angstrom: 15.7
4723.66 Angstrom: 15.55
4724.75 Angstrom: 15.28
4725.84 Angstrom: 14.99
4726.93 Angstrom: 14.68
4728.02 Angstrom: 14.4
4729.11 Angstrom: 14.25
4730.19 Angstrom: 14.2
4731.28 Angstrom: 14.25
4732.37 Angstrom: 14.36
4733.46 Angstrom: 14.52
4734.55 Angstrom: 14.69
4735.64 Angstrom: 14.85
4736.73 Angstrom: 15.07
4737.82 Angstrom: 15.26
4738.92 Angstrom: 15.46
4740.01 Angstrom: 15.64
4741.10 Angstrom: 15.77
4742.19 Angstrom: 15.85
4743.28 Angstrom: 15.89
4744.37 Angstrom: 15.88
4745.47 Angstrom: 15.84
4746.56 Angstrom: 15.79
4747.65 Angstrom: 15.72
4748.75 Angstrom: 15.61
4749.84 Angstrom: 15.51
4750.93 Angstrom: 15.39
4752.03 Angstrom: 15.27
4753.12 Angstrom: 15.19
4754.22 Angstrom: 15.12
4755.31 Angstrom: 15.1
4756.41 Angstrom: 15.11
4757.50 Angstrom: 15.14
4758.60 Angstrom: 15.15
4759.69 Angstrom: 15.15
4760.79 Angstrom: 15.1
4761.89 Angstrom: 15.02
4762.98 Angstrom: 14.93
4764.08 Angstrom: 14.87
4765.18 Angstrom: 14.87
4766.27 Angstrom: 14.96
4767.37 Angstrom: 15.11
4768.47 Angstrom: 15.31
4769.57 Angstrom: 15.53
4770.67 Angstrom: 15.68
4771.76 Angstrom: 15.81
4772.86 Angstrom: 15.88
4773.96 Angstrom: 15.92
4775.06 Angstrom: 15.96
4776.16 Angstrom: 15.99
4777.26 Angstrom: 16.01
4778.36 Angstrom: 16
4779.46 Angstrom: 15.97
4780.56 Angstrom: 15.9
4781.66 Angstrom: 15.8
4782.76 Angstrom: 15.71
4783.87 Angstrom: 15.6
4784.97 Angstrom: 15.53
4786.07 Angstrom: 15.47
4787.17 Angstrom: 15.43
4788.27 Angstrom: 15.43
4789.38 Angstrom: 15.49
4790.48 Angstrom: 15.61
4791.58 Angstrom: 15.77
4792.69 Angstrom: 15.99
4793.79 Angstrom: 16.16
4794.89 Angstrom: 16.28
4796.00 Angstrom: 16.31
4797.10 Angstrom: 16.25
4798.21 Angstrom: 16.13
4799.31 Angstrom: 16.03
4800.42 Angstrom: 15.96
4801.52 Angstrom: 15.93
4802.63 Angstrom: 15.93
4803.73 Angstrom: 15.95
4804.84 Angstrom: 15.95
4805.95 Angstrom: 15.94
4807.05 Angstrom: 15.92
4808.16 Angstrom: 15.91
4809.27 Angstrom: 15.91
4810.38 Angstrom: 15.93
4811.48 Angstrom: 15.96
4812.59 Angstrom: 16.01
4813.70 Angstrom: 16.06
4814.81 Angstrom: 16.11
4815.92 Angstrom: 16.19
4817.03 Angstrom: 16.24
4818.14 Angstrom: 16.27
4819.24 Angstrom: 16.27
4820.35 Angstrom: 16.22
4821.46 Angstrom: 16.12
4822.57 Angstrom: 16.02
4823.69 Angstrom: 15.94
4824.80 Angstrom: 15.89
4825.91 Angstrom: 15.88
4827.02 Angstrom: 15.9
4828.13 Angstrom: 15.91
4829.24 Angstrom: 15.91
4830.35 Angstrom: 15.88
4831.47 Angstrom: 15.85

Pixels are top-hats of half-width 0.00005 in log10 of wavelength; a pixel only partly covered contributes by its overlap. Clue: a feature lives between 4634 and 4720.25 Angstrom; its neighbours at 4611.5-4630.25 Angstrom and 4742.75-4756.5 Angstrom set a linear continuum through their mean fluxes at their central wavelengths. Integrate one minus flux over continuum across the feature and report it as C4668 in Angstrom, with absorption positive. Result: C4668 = 7.05 Angstrom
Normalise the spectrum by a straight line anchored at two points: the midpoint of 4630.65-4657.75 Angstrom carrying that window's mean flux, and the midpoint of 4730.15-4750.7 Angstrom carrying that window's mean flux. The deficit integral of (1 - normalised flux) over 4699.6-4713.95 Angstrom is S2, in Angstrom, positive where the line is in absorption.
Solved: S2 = 1.18 Angstrom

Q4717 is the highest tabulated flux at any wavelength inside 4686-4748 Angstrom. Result 15.89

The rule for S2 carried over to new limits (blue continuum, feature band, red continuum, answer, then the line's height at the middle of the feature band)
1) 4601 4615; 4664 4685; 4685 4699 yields 0.56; 14.5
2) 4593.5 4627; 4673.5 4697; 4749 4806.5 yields 1.53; 15.4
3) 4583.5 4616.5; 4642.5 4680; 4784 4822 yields 2.44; 15.3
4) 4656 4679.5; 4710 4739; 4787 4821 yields 0.53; 15.1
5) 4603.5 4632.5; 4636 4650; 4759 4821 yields 1.27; 15.5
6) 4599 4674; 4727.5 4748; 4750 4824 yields 0.38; 15.4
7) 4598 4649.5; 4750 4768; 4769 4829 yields 0.71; 15.7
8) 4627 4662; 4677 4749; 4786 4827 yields 2.89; 15.2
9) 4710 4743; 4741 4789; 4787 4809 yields -0.15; 15.5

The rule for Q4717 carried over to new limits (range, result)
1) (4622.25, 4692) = 15.73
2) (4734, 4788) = 16.01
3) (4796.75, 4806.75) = 16.25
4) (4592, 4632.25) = 15.87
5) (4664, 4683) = 14.49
